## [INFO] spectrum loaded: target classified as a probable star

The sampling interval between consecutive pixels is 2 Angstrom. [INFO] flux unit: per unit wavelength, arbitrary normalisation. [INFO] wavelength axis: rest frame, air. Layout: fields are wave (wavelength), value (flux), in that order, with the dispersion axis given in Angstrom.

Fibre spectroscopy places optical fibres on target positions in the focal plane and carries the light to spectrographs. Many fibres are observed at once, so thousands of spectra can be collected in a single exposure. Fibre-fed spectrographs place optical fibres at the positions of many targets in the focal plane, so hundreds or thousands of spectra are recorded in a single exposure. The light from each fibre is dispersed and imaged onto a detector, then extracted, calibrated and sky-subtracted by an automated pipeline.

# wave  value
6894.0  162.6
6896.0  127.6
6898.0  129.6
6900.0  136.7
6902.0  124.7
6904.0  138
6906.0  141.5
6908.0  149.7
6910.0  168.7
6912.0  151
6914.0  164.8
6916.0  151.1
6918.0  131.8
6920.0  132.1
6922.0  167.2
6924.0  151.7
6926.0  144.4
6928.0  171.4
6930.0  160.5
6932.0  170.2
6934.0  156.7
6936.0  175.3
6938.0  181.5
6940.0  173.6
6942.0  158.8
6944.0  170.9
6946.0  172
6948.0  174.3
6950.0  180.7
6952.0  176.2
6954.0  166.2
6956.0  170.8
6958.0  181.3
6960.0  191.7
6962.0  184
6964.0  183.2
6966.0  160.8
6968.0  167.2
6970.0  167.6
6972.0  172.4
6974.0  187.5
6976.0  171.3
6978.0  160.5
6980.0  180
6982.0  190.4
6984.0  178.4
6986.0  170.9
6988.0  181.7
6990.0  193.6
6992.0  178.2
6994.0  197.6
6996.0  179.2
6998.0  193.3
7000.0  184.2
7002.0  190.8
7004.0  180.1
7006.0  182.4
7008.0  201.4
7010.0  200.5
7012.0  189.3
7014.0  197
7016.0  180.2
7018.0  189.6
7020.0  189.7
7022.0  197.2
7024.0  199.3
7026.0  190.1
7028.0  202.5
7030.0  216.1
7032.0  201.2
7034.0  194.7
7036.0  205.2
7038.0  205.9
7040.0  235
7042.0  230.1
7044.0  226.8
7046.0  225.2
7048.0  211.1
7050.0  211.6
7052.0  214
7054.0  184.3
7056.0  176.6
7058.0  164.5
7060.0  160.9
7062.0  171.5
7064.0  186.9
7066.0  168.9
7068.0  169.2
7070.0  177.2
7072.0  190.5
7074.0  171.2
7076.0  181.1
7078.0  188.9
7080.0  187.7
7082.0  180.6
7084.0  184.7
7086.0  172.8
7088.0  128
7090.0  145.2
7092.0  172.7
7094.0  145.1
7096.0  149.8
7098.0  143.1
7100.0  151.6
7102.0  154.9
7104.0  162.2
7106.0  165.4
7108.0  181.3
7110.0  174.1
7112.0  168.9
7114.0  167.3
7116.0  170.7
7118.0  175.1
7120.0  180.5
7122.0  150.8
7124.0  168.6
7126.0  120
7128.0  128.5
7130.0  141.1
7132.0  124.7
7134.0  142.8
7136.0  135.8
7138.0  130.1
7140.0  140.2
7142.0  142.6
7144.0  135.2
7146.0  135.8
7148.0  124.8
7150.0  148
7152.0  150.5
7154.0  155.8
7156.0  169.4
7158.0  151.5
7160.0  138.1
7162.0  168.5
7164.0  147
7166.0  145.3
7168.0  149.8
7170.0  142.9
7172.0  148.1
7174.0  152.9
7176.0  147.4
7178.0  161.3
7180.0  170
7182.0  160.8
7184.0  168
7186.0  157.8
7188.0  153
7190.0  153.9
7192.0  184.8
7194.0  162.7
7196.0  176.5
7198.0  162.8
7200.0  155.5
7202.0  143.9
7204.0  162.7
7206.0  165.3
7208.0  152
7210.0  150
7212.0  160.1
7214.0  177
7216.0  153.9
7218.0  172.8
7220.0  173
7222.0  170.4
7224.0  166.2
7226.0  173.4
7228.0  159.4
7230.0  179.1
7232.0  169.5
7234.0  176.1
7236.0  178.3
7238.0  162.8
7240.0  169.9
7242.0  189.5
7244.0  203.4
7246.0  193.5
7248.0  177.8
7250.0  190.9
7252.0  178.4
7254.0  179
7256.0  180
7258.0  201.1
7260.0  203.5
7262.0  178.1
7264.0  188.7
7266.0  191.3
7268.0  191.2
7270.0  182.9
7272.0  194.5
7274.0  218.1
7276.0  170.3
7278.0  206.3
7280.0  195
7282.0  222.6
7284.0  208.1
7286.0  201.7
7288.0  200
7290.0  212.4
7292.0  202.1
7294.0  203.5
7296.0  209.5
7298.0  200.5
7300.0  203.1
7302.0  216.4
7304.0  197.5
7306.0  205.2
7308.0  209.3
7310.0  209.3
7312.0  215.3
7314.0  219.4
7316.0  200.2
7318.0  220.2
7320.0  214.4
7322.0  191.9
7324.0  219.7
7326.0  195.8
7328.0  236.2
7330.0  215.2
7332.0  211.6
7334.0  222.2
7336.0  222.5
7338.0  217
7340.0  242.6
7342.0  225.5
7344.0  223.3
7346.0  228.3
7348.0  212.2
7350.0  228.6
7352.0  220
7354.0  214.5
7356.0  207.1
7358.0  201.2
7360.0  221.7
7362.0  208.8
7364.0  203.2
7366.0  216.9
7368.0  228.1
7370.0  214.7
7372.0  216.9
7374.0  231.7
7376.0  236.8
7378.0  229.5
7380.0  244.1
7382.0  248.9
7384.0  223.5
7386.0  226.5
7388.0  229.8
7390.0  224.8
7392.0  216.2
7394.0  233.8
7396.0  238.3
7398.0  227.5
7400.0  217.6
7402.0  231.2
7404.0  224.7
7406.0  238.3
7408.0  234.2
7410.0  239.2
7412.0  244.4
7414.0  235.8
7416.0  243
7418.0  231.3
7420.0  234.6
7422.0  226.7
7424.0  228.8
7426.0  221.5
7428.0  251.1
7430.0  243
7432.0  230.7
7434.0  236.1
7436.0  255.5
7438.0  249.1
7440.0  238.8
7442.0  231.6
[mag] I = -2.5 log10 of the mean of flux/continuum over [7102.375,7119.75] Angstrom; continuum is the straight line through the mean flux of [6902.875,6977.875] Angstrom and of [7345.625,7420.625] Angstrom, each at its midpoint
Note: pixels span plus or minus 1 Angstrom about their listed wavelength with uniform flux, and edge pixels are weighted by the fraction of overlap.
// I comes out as 0.11 mag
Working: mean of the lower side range 165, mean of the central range 170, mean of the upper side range 226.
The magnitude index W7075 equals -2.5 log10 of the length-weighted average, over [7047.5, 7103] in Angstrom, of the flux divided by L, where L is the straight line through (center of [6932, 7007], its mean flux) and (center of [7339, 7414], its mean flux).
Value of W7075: 0.103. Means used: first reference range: 177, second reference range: 226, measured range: 173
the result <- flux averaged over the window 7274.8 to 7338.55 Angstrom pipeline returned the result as 209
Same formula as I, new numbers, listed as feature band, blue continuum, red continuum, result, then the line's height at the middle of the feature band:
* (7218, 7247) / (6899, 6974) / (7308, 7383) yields 0.159 mag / 204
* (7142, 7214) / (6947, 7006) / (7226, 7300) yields 0.207 mag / 187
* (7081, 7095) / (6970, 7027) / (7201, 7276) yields 0.134 mag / 182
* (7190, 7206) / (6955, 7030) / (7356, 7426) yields 0.255 mag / 207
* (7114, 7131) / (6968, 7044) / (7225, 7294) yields 0.221 mag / 190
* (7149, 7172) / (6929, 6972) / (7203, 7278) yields 0.168 mag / 177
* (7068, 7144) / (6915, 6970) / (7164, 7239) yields 0.031 mag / 164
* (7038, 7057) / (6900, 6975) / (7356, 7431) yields -0.184 mag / 179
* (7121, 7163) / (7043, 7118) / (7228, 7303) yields 0.256 mag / 181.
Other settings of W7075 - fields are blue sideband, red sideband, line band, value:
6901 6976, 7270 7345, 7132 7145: 0.351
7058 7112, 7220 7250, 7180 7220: 0.080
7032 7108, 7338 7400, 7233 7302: 0.087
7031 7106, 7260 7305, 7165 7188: 0.227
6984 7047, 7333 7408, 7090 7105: 0.304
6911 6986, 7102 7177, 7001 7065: -0.223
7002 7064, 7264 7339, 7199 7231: 0.239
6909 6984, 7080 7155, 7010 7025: -0.187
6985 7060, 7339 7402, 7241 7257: 0.150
